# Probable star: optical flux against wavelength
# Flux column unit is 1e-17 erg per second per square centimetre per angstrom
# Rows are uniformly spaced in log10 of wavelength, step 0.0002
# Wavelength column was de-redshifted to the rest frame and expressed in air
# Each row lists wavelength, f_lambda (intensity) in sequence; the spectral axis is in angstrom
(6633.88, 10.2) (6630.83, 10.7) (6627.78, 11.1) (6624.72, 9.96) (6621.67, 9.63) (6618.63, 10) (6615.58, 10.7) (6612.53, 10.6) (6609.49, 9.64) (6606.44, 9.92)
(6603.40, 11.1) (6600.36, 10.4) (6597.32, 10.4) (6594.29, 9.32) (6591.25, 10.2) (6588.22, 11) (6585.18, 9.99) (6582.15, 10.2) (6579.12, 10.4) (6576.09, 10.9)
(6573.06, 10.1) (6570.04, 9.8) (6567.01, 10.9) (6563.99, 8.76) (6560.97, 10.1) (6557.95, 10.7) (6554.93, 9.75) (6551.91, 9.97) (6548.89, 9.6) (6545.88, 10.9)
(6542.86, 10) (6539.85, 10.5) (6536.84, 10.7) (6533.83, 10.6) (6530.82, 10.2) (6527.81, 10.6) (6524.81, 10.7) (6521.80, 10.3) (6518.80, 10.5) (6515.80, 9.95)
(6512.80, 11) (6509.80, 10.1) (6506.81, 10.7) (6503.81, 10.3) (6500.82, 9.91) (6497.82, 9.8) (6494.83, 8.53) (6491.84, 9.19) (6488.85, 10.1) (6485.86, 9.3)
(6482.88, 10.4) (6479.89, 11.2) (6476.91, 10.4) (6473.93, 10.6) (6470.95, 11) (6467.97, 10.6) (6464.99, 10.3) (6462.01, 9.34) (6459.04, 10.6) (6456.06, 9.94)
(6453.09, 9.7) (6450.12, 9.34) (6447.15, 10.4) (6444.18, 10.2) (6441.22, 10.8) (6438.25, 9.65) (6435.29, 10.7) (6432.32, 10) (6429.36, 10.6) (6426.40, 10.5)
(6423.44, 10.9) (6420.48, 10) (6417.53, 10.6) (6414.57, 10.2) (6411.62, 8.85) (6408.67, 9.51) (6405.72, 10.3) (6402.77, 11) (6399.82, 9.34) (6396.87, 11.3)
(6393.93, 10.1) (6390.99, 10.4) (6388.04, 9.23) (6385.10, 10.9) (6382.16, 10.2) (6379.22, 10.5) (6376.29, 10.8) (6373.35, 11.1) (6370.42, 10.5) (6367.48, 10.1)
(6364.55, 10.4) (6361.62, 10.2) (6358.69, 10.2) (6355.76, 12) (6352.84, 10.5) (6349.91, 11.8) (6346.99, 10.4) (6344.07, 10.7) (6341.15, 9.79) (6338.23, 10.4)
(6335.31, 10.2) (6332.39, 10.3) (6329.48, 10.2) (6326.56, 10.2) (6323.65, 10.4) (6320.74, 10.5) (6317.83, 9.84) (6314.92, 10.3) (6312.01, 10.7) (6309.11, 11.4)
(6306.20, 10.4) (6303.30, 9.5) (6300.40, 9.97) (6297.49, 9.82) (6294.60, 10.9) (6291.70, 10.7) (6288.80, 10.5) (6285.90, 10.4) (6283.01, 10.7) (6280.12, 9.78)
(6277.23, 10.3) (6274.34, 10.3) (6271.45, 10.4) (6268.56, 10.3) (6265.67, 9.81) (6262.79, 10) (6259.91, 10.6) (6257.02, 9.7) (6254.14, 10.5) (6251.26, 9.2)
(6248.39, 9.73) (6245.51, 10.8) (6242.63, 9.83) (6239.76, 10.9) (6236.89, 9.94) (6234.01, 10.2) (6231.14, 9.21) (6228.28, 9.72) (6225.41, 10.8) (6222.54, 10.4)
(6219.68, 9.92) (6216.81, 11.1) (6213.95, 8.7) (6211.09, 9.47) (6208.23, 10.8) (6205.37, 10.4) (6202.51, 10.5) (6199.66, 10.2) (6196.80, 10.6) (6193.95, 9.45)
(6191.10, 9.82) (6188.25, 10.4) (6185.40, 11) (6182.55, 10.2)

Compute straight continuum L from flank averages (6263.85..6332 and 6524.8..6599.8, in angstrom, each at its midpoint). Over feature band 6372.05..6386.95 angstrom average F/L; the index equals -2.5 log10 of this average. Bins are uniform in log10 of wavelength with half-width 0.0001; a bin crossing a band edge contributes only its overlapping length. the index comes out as -0.04 mag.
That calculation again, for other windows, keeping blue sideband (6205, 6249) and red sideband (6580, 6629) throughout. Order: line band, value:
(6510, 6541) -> -0.03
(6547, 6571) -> 0.03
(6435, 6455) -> 0.01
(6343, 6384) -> -0.05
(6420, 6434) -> -0.02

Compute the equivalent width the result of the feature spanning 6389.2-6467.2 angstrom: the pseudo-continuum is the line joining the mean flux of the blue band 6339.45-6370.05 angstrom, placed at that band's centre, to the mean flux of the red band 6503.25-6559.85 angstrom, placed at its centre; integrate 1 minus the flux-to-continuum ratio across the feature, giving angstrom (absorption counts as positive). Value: 2.5 angstrom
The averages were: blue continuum 10.6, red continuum 10.4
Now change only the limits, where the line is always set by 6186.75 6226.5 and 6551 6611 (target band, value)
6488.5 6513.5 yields 0.6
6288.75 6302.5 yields -0.2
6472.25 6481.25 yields -0.5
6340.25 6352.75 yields -0.6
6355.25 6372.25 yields -0.5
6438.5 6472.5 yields 0.0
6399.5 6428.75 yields 0.0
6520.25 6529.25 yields -0.3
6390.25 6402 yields -0.2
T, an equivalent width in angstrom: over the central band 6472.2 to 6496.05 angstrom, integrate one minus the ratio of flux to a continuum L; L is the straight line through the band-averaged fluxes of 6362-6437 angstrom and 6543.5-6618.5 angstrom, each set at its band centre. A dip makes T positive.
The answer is 0.6 angstrom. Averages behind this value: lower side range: 10.3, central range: 9.99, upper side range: 10.2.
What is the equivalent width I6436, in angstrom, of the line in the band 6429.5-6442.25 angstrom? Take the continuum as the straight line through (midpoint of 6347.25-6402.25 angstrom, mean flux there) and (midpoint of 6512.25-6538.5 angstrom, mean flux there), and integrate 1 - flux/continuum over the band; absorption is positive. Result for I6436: 0.26 angstrom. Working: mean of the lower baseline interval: 10.5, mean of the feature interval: 10.3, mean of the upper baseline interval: 10.5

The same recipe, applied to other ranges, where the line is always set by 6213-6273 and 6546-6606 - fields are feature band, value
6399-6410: 0.1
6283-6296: -0.7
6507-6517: -0.2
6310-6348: -0.7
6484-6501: 1.2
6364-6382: -0.7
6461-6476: -0.3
